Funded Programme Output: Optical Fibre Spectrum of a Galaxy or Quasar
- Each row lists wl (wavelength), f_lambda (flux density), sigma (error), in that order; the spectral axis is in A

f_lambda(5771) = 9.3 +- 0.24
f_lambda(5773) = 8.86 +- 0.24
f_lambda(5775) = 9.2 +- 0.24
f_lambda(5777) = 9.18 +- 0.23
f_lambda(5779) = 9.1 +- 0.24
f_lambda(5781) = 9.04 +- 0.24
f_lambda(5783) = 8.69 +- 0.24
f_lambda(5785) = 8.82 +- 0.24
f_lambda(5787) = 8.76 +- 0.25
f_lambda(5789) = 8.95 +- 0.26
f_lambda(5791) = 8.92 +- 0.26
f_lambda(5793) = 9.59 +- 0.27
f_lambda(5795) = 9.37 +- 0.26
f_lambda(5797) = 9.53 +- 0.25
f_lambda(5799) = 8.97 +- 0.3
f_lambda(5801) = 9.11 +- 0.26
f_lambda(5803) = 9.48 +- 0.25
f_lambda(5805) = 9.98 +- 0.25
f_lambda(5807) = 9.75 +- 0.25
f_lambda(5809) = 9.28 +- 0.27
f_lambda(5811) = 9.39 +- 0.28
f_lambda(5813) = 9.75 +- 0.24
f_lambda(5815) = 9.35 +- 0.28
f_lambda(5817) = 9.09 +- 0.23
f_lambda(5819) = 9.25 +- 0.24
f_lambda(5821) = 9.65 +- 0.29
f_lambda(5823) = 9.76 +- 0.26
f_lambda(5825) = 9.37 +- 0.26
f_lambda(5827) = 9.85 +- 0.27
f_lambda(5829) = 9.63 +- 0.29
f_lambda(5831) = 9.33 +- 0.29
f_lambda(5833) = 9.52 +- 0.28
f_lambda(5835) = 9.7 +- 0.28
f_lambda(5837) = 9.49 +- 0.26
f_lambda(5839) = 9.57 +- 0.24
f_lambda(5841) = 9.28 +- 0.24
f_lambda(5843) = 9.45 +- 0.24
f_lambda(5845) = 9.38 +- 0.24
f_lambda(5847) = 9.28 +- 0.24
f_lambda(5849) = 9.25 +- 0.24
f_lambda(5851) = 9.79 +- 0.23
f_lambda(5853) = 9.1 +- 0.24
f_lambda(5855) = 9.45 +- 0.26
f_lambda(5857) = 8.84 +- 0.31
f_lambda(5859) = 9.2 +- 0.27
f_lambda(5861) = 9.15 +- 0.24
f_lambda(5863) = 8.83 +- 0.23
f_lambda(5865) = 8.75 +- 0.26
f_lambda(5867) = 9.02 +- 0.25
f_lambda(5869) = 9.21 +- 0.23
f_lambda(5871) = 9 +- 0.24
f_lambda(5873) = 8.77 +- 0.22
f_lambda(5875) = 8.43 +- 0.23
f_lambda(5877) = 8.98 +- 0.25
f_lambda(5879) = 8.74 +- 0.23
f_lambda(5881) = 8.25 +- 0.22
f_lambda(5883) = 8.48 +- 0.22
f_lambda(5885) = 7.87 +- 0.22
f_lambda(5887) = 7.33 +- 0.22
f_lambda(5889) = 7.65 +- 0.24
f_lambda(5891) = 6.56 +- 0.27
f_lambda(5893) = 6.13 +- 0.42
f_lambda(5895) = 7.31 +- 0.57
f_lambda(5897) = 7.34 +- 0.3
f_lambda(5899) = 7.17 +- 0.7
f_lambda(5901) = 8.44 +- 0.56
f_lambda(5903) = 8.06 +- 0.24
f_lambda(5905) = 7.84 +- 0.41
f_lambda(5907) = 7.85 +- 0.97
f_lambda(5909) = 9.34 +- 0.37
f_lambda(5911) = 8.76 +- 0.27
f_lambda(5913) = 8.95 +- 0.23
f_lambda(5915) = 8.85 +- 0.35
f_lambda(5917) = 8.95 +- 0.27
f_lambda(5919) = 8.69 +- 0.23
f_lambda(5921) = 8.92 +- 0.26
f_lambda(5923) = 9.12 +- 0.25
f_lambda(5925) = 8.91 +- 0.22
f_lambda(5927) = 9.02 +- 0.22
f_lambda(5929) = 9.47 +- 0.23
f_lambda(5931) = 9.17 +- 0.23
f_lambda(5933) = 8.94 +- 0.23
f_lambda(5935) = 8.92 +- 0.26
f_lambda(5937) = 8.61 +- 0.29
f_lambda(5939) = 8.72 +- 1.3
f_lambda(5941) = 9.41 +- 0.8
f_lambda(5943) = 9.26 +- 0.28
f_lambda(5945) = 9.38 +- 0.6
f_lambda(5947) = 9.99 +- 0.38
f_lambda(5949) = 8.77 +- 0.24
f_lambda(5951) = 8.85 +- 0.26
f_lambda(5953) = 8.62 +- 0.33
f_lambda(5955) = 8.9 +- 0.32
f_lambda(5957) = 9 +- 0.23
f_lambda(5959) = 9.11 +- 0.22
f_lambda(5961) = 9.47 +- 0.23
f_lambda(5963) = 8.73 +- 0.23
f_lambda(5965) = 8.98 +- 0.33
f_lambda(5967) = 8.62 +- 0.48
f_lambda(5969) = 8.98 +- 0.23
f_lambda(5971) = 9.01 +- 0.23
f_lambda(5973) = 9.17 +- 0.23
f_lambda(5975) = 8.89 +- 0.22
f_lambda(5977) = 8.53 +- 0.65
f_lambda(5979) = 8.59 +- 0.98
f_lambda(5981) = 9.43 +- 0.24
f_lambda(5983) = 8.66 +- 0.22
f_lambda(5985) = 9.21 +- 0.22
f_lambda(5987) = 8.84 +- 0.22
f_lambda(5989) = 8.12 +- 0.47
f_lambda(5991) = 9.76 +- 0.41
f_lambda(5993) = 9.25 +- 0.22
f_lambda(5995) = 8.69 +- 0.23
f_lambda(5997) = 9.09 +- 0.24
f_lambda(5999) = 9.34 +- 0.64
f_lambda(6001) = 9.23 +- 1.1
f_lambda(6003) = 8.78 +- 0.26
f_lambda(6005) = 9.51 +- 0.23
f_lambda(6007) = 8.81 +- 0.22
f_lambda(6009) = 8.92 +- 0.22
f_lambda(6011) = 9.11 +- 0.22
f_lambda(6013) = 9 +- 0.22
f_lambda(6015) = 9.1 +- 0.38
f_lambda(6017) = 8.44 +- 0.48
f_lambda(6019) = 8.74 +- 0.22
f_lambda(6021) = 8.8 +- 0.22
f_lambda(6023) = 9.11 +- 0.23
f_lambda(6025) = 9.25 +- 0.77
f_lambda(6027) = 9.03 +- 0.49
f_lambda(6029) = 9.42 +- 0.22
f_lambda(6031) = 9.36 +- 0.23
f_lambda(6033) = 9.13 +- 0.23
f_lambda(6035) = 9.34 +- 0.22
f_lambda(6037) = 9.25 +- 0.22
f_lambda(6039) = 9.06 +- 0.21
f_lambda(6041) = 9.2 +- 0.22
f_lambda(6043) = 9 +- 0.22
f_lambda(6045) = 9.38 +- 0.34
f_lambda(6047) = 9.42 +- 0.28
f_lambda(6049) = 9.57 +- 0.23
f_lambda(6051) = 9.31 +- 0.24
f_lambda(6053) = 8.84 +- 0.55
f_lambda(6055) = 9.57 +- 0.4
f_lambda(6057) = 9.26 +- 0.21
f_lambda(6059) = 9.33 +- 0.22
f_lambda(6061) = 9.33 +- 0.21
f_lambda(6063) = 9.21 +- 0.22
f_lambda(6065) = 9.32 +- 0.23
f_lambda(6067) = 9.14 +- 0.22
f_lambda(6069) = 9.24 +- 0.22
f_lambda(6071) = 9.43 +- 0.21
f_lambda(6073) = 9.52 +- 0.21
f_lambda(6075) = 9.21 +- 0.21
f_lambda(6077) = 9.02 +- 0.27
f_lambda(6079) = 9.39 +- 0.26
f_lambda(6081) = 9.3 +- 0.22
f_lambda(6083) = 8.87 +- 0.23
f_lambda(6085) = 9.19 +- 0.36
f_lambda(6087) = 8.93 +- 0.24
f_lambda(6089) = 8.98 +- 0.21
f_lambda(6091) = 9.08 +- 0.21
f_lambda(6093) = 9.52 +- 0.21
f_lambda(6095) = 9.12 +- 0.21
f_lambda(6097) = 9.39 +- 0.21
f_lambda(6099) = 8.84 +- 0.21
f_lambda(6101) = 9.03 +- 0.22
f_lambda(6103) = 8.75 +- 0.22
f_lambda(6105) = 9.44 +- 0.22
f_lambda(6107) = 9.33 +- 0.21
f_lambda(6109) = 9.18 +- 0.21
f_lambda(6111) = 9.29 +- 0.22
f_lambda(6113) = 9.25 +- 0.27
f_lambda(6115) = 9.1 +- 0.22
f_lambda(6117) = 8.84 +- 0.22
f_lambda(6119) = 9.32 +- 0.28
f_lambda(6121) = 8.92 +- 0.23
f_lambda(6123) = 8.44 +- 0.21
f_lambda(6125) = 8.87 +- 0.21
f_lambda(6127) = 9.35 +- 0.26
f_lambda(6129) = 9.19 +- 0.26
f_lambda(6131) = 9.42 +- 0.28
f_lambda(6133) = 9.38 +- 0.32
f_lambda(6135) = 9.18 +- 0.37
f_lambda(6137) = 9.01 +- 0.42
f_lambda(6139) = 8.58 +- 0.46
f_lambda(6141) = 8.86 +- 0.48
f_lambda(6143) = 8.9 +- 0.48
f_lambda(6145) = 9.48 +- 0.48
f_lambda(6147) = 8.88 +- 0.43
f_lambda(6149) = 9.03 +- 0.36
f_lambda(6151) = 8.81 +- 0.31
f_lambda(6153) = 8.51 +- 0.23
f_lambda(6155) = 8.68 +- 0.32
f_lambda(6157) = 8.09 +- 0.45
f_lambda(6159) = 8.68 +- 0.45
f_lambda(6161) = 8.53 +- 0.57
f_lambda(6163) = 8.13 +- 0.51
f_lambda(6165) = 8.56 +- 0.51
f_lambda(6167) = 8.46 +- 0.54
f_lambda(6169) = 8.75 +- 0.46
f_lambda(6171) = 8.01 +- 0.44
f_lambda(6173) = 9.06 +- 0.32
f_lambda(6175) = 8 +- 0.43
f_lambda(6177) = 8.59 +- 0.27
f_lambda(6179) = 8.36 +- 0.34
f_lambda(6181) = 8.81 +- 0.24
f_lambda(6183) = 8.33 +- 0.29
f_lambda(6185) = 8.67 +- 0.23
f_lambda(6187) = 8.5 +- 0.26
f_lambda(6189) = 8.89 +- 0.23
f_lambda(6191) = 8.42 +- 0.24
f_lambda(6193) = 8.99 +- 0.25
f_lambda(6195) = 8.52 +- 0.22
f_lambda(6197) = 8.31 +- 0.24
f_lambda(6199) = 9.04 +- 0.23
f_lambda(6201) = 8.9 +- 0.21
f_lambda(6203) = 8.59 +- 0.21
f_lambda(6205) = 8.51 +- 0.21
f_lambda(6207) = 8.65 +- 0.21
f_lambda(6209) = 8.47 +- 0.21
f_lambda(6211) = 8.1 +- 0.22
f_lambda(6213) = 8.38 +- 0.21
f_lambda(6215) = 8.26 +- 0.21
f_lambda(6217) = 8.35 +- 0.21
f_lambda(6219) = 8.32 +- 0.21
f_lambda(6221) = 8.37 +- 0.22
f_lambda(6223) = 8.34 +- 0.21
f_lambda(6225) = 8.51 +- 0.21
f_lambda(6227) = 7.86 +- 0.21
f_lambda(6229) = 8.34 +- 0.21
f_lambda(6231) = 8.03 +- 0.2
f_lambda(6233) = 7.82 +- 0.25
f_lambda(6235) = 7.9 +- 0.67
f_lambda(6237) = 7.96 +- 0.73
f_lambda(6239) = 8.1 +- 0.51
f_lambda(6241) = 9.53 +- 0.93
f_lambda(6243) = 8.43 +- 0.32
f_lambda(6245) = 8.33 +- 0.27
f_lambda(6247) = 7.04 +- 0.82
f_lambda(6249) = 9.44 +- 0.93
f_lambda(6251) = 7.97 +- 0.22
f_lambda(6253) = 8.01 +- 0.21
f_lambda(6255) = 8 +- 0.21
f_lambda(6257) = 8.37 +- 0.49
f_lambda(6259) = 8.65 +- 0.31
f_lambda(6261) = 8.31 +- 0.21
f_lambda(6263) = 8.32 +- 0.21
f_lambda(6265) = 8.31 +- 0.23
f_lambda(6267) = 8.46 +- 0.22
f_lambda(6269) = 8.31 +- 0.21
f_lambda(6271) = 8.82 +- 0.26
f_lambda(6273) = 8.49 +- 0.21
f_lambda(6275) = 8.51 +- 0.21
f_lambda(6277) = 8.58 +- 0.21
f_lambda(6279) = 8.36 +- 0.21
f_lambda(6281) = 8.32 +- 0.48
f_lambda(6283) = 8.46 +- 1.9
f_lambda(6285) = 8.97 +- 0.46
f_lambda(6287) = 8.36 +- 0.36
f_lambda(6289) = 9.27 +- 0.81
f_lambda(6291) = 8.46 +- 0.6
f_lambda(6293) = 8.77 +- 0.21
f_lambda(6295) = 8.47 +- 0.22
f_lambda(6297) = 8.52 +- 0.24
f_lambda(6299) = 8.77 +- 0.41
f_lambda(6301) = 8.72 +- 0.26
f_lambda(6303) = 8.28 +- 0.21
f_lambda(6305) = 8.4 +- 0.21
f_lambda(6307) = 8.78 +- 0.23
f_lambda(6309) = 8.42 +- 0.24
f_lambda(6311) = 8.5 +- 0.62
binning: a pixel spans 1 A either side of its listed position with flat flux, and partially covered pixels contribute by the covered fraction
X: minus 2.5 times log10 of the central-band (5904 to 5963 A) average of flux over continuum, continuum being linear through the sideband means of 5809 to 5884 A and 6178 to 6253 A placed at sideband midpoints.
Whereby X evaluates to 0.01 mag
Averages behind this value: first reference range 9.23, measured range 8.95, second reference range 8.41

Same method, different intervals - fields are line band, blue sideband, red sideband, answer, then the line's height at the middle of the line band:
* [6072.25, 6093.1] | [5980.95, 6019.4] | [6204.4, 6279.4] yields -0.048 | 8.77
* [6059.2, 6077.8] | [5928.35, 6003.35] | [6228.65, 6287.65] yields -0.059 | 8.78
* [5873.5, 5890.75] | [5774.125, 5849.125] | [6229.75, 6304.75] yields 0.130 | 9.2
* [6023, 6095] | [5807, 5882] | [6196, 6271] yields -0.058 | 8.75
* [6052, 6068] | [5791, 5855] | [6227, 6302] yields -0.043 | 8.89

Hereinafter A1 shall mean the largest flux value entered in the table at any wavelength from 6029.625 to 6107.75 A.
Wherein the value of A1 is 9.57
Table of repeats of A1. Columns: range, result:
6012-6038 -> 9.42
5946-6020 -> 9.99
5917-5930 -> 9.47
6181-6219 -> 9.04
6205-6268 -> 9.53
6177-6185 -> 8.81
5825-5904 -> 9.85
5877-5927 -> 9.34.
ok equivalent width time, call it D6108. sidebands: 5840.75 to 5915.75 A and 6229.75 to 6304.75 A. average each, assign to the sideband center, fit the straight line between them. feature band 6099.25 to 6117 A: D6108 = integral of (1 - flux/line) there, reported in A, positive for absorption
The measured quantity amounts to -1.4 A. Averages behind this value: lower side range 8.52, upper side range 8.42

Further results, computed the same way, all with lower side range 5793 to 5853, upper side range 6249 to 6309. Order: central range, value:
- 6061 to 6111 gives -1.58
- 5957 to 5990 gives 0.89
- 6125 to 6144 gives -0.60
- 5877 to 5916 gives 5.61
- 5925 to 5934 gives 0.11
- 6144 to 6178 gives 0.57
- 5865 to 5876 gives 0.58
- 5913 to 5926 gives 0.49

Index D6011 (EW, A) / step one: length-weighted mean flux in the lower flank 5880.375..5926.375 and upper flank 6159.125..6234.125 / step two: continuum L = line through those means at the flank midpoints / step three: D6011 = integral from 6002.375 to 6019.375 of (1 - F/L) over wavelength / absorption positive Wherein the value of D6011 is -1.4 A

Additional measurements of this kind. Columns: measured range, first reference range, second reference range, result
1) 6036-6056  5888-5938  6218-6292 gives -2.1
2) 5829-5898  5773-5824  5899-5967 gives 2.7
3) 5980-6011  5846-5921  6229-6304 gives -2.1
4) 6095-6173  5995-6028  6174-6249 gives -2.5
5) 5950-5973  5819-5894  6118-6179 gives -0.2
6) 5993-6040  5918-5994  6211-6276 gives -1.1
